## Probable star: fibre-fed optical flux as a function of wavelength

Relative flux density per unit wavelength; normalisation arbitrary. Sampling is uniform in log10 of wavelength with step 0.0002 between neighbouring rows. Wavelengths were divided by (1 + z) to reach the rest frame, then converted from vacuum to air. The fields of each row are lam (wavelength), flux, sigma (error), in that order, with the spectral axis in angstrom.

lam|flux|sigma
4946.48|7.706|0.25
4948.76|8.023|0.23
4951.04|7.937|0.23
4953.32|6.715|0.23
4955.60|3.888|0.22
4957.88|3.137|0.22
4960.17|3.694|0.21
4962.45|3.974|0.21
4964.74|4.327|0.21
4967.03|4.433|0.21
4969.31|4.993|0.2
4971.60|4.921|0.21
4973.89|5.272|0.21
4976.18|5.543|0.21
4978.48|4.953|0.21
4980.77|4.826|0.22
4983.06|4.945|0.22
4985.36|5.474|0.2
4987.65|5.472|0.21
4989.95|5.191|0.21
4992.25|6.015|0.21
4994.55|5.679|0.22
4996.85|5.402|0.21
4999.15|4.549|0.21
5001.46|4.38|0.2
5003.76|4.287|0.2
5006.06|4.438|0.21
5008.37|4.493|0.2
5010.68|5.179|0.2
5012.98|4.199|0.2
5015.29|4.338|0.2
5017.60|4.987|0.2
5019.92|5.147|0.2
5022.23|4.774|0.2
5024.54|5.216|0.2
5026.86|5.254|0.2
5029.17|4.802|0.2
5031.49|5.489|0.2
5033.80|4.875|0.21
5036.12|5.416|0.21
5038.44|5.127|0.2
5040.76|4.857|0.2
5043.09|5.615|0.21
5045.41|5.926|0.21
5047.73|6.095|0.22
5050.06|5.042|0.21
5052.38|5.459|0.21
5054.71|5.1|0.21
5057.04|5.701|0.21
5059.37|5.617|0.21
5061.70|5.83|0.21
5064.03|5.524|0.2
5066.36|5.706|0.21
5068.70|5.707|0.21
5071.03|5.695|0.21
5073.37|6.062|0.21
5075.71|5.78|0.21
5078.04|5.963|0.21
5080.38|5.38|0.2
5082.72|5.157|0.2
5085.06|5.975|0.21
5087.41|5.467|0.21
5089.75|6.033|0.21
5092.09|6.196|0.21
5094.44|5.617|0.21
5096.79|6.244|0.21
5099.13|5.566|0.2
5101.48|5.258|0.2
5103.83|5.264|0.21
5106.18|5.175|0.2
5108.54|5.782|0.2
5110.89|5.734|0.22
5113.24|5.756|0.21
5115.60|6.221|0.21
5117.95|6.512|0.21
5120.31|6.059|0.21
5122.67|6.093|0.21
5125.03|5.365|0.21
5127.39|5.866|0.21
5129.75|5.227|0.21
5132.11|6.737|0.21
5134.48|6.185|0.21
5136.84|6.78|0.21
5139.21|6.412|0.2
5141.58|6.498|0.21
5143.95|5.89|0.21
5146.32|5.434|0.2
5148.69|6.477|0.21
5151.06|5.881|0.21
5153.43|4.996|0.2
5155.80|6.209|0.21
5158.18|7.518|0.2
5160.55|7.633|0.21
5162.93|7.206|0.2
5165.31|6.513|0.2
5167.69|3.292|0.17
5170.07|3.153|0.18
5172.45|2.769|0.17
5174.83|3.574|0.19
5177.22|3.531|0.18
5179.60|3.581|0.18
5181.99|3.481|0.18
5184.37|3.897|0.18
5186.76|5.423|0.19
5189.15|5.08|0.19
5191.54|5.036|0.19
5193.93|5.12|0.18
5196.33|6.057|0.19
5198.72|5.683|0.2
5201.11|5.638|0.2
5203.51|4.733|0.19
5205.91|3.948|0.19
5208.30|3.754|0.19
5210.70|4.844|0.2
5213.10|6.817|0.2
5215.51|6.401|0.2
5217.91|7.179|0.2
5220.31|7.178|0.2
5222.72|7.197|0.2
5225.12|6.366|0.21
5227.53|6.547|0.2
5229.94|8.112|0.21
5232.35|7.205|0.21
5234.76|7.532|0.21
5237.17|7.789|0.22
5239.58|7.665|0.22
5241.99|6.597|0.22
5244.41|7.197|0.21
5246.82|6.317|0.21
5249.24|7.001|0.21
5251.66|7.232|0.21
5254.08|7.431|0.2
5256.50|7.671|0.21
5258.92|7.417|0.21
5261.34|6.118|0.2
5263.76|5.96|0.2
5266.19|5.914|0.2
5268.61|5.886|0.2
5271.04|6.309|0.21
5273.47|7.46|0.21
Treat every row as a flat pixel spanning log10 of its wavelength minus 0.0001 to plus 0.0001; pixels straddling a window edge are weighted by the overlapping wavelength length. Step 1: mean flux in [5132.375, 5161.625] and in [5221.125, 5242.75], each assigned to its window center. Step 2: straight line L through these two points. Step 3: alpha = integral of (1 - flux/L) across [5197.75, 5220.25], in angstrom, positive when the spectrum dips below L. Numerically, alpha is 4.7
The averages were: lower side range 6.33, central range 5.53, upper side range 7.24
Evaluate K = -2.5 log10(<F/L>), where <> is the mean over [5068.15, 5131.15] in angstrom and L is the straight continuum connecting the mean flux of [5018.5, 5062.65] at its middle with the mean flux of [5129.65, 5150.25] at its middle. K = 0.02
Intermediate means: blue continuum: 5.33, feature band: 5.75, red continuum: 6.23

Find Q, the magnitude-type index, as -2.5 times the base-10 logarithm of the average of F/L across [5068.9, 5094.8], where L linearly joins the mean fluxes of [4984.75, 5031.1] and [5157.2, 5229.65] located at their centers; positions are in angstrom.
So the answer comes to -0.13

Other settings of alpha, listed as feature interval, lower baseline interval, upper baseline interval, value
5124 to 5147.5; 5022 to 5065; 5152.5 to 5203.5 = -4.23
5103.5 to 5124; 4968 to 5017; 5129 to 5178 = -1.47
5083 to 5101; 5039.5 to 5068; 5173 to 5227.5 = -1.19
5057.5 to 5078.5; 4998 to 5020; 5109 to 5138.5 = -1.68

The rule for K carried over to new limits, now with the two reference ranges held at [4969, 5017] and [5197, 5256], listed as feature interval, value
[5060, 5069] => -0.05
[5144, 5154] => 0.05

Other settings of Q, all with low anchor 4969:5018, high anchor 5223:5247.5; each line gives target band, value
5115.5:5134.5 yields 0.03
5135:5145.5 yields -0.01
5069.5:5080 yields -0.02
